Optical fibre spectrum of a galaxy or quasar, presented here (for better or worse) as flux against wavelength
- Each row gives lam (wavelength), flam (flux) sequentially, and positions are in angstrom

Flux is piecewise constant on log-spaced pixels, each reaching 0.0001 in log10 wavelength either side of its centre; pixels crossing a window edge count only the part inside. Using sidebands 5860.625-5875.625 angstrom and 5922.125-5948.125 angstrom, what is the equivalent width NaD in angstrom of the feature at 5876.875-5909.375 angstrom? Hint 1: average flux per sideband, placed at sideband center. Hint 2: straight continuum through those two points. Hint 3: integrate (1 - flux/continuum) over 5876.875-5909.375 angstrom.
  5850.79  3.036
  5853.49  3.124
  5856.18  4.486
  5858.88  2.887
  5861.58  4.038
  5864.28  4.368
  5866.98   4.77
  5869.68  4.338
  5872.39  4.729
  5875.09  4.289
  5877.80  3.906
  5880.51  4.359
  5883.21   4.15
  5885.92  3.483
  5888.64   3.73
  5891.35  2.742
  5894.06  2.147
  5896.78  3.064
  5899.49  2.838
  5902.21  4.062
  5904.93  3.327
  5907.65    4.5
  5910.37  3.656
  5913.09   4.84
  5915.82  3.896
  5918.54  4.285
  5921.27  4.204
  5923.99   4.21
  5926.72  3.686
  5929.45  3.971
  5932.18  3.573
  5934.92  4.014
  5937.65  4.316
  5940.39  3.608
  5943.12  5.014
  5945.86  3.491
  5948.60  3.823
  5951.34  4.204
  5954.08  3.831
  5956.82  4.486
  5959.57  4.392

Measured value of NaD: 5.7 angstrom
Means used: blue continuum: 4.44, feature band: 3.52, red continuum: 3.99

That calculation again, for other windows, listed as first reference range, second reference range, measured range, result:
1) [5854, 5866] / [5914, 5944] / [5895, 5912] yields 1.9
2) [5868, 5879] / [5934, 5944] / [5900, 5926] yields 1.2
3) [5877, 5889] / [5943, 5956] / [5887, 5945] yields 2.6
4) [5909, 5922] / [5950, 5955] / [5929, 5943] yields 0.4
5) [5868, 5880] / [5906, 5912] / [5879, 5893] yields 1.9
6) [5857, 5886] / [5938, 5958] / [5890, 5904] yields 3.9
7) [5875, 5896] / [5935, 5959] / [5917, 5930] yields -0.6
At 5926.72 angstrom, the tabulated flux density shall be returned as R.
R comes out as 3.686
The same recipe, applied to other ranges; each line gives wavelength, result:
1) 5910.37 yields 3.656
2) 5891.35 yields 2.742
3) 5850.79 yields 3.036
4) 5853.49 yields 3.124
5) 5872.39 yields 4.729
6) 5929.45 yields 3.971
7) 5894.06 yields 2.147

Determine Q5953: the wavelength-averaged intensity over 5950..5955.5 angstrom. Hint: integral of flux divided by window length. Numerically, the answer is 4.02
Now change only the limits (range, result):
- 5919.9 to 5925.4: 4.2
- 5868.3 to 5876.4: 4.45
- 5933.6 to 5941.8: 3.99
